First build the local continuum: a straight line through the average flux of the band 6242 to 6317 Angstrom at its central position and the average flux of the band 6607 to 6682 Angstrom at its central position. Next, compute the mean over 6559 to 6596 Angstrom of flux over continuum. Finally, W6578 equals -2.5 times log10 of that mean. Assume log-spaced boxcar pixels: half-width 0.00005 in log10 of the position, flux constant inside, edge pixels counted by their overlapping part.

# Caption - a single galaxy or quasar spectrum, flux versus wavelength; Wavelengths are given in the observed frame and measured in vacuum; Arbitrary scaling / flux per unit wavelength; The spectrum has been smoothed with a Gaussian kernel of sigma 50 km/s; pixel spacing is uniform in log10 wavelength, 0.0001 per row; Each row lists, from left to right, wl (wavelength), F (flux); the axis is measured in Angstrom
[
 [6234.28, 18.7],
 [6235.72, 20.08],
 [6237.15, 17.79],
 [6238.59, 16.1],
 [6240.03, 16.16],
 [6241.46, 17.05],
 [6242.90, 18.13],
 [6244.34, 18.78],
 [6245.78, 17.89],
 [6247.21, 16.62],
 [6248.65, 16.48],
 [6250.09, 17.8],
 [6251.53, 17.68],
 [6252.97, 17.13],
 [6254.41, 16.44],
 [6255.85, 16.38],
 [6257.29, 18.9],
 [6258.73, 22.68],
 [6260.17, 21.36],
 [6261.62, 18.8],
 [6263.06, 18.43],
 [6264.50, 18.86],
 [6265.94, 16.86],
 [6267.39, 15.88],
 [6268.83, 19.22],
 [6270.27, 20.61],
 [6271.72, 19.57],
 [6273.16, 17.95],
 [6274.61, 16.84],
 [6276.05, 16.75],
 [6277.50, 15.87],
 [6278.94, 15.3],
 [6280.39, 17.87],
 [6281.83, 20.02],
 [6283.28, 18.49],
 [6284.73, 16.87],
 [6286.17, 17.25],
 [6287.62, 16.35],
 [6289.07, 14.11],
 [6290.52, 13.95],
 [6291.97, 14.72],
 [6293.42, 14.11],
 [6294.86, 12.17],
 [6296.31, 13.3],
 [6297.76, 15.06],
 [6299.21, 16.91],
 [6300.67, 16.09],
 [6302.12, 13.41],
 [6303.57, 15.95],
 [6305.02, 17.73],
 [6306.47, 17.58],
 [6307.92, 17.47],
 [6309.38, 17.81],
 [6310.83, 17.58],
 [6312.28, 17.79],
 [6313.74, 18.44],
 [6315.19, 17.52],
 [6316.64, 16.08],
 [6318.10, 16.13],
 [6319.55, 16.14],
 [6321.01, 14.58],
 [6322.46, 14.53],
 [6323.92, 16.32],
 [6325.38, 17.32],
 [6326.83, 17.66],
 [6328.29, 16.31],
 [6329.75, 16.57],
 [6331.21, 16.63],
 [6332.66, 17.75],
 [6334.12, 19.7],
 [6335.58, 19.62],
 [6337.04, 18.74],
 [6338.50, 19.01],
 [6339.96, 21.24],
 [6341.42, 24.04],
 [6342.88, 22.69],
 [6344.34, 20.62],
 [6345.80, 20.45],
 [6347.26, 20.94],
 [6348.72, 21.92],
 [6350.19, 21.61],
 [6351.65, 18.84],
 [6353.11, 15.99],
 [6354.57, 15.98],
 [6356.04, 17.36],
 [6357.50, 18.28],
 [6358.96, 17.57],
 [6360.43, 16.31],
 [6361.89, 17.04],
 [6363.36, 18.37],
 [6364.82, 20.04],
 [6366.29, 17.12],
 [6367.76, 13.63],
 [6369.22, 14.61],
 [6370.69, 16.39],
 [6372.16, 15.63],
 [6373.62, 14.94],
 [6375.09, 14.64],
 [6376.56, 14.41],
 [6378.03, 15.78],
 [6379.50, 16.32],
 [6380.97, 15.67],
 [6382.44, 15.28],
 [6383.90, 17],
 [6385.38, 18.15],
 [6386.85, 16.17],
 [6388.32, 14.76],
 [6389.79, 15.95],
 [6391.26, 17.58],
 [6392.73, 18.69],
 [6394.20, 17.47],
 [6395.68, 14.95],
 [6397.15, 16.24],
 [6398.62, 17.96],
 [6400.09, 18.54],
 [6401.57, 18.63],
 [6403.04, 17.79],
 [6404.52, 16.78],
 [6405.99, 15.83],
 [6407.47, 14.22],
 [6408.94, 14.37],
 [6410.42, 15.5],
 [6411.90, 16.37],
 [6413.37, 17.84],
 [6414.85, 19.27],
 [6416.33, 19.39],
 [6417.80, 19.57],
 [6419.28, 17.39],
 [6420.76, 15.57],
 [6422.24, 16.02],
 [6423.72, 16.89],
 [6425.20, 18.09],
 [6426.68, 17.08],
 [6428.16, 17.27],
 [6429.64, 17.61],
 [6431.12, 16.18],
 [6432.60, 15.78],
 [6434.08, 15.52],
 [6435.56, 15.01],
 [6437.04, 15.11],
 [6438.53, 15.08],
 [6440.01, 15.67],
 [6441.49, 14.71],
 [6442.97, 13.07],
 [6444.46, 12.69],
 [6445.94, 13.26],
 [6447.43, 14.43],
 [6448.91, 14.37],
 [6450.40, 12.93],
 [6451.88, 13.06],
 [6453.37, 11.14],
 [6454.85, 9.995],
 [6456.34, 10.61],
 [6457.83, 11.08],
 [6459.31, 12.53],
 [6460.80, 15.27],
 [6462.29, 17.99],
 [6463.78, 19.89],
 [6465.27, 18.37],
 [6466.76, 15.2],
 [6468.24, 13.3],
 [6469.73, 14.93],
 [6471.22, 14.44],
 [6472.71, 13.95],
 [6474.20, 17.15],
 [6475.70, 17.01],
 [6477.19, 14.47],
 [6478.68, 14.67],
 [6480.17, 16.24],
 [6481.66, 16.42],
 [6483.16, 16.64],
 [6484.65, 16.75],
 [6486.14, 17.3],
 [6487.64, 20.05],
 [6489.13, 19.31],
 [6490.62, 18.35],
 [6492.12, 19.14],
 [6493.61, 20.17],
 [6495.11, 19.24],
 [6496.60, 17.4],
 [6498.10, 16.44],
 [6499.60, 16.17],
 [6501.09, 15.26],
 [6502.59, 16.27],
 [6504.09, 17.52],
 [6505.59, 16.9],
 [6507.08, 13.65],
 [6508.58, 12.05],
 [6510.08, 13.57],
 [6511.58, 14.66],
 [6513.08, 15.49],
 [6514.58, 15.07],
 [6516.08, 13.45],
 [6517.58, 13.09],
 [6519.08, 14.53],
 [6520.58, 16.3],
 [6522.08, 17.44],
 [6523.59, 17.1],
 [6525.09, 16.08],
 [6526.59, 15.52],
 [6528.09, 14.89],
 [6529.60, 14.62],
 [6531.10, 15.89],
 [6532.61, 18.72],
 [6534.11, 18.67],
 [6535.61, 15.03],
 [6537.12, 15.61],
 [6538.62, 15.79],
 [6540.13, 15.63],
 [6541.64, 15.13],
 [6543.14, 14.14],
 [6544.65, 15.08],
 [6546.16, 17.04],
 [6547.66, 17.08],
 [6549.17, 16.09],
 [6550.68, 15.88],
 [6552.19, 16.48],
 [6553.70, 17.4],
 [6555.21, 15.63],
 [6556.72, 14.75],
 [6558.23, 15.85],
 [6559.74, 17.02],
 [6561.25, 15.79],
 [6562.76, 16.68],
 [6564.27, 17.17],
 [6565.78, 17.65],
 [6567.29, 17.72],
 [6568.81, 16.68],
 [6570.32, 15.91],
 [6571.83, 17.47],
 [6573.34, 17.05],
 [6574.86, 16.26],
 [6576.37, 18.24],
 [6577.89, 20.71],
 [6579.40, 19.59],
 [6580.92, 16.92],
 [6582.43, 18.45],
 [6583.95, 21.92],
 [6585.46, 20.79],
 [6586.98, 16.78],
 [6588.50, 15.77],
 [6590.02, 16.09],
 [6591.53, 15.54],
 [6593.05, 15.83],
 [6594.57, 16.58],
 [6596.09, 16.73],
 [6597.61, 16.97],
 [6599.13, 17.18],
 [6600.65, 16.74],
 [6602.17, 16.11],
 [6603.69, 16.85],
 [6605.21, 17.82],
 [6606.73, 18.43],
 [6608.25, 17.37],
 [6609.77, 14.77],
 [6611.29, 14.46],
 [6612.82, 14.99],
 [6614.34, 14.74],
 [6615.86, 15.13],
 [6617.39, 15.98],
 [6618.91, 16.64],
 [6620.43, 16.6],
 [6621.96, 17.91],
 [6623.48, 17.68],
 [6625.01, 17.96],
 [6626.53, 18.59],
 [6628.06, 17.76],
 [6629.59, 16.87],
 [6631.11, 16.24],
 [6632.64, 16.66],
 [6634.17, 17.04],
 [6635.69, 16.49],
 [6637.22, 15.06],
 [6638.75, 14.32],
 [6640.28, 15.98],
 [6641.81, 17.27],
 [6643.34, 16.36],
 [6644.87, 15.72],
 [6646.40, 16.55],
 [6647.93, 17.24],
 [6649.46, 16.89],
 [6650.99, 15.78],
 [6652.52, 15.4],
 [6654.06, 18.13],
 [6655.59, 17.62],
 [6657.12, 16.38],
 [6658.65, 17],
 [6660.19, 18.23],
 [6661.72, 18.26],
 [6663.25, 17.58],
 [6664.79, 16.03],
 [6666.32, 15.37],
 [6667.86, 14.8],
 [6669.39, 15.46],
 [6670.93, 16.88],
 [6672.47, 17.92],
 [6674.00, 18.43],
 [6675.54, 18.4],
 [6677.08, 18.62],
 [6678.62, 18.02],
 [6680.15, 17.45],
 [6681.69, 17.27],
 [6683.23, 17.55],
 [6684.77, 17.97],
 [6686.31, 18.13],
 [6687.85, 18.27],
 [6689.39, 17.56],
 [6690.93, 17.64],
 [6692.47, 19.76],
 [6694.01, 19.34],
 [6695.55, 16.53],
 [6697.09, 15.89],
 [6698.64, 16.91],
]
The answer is -0.04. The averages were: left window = 17.2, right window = 16.7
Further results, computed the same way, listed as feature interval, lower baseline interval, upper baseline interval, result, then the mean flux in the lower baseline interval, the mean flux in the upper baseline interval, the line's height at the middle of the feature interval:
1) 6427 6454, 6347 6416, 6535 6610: 0.15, 16.9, 16.8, 16.9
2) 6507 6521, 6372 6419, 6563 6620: 0.19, 16.6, 17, 16.9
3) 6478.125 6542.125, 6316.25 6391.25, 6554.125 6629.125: 0.06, 17.4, 17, 17.1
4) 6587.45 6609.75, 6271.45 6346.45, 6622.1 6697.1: 0.03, 17.2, 17.1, 17.1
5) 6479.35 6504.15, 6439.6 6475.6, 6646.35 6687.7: -0.19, 14.2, 17.2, 14.7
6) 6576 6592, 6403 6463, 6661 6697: -0.10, 15.3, 17.5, 16.6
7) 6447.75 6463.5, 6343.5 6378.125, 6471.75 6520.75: 0.25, 17.5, 16.2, 16.6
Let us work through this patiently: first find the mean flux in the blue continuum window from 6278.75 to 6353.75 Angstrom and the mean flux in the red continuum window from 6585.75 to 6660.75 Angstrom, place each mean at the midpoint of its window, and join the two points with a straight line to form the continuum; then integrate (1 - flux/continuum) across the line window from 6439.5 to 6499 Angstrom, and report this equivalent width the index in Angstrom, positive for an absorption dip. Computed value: 5.3 Angstrom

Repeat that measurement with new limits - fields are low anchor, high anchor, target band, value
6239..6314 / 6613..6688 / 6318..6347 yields -2.21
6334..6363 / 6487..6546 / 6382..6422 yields 3.06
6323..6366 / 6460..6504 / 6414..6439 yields 1.01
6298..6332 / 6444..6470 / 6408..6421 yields -2.23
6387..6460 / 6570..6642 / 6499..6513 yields 0.95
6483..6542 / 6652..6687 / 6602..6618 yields 0.79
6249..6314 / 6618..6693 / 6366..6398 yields 2.12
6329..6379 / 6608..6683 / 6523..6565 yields 2.64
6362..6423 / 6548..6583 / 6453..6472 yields 2.83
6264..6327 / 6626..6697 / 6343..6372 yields -2.48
